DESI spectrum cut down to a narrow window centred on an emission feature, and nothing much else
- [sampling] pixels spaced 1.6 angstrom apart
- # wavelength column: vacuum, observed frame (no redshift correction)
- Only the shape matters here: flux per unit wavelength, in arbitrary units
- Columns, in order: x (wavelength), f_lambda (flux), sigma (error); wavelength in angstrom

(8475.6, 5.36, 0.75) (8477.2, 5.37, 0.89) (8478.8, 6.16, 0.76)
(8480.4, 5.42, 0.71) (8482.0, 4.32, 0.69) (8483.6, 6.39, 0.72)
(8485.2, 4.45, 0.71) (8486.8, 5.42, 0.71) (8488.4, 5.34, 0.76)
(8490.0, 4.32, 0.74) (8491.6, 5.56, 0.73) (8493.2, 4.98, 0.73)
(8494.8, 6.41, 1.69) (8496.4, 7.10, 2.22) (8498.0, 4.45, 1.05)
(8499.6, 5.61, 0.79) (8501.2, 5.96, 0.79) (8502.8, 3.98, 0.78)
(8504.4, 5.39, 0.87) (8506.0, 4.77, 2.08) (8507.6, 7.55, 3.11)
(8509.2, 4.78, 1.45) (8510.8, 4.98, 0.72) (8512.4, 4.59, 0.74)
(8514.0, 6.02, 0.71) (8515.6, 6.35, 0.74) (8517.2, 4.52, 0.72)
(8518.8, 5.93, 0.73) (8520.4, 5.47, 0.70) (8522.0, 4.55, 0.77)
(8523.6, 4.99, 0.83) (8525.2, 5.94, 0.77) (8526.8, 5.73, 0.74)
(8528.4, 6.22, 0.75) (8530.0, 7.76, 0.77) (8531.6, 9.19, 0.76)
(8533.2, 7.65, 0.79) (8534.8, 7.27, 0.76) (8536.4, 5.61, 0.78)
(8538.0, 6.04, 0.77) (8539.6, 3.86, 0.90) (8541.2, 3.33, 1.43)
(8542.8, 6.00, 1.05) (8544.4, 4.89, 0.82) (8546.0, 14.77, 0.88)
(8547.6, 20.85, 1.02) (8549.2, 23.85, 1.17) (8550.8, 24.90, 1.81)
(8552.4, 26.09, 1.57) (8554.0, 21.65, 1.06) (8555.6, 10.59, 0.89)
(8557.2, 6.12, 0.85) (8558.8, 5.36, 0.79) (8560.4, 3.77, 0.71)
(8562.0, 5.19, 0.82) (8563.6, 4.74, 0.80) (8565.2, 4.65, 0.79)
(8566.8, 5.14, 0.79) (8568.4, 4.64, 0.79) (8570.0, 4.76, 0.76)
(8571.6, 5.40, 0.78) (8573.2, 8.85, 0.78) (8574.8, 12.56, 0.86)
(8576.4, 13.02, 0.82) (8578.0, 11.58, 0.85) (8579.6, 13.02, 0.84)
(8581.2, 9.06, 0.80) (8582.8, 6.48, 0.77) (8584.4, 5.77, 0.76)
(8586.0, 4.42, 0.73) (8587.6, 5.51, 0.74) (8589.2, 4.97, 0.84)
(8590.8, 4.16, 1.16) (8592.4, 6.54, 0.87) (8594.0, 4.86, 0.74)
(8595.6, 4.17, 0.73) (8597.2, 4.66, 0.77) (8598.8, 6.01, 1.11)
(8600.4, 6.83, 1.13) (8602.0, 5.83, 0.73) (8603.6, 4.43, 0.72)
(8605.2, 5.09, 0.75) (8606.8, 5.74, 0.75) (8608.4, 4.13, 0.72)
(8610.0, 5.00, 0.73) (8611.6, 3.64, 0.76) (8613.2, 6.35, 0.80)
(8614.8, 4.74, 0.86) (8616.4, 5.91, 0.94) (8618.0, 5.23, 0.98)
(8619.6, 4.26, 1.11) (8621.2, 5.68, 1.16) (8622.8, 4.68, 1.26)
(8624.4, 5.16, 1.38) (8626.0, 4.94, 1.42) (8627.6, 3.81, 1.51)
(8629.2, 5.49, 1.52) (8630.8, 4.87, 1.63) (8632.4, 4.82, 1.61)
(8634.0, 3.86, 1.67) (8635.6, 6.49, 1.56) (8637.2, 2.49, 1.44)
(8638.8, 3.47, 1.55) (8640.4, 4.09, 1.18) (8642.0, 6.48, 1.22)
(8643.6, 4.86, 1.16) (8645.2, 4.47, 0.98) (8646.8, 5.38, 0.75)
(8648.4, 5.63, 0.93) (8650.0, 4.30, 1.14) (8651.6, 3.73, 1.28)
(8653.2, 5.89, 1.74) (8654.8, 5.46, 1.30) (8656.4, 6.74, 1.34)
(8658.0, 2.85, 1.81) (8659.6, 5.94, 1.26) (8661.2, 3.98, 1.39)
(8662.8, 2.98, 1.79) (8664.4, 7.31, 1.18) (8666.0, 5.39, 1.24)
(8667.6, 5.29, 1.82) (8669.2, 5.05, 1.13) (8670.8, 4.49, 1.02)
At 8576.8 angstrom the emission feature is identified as [N II] 6583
